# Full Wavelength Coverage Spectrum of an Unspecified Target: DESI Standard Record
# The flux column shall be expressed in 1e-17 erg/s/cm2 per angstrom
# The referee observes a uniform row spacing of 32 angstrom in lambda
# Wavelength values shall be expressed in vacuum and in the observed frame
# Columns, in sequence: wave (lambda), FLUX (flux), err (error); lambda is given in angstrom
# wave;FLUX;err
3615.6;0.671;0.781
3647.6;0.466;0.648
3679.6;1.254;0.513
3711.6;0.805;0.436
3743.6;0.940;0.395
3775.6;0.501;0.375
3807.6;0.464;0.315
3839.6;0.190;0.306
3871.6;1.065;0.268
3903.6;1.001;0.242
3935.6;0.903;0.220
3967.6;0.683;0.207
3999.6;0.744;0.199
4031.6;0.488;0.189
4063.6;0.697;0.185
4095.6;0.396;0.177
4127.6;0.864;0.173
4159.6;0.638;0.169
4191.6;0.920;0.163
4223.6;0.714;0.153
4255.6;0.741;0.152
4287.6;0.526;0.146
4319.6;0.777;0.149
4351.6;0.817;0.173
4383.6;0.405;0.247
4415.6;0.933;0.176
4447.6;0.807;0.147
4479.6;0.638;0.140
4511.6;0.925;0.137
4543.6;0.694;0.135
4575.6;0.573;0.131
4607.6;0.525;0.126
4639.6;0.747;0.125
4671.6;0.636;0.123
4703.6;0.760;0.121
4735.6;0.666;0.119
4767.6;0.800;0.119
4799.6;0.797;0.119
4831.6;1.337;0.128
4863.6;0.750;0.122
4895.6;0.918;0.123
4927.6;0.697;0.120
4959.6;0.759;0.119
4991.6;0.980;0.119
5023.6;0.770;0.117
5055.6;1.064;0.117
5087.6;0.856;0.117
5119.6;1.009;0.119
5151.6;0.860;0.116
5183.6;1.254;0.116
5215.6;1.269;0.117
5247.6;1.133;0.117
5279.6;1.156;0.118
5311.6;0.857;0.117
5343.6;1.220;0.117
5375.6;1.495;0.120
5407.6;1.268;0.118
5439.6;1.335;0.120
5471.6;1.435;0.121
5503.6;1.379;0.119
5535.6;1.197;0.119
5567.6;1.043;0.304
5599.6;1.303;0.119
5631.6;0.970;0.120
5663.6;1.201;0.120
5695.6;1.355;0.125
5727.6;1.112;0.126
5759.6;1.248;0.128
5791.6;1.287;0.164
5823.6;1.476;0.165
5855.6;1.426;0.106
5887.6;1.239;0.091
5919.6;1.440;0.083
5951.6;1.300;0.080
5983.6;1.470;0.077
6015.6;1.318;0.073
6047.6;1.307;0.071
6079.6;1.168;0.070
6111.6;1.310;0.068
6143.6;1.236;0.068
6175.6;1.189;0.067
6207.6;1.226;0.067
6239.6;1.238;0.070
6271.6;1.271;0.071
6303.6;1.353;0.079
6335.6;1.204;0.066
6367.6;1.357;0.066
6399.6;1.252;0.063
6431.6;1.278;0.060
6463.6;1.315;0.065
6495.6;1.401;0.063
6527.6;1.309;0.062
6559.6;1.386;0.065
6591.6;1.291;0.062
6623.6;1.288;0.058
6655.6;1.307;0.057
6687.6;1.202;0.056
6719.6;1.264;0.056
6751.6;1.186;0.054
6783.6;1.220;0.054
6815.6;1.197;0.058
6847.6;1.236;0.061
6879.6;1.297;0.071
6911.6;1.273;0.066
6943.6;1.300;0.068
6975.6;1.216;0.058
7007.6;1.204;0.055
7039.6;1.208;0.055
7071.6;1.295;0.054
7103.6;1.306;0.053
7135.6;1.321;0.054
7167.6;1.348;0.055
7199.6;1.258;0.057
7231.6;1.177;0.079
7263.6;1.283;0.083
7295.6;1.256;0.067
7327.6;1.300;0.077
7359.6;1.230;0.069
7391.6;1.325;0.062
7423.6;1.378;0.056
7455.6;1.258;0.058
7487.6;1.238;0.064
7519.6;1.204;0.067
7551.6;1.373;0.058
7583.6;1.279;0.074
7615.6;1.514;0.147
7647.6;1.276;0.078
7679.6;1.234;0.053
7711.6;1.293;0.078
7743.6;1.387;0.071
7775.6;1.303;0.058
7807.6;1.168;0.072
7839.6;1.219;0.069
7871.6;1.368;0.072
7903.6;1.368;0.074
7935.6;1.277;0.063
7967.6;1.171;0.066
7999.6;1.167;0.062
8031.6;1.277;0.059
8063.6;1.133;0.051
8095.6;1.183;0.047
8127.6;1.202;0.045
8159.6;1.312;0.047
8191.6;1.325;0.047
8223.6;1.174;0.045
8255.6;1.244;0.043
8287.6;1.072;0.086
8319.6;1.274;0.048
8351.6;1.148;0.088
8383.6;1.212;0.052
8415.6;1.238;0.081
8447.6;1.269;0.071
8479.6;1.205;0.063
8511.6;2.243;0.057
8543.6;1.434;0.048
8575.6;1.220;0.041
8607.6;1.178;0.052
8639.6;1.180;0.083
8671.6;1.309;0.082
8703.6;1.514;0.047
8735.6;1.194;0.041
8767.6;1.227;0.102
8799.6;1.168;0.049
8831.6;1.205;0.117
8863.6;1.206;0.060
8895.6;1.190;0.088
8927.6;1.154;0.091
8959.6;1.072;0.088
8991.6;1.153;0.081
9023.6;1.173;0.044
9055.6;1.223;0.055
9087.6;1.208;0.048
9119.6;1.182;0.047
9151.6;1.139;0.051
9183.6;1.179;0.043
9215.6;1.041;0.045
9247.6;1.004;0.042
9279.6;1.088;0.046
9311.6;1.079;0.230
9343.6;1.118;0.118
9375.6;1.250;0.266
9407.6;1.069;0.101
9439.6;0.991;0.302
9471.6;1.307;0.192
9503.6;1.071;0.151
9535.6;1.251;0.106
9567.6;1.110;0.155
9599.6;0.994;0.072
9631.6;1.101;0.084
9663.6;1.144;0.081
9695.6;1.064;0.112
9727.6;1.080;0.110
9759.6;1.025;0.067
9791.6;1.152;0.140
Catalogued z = 0.29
